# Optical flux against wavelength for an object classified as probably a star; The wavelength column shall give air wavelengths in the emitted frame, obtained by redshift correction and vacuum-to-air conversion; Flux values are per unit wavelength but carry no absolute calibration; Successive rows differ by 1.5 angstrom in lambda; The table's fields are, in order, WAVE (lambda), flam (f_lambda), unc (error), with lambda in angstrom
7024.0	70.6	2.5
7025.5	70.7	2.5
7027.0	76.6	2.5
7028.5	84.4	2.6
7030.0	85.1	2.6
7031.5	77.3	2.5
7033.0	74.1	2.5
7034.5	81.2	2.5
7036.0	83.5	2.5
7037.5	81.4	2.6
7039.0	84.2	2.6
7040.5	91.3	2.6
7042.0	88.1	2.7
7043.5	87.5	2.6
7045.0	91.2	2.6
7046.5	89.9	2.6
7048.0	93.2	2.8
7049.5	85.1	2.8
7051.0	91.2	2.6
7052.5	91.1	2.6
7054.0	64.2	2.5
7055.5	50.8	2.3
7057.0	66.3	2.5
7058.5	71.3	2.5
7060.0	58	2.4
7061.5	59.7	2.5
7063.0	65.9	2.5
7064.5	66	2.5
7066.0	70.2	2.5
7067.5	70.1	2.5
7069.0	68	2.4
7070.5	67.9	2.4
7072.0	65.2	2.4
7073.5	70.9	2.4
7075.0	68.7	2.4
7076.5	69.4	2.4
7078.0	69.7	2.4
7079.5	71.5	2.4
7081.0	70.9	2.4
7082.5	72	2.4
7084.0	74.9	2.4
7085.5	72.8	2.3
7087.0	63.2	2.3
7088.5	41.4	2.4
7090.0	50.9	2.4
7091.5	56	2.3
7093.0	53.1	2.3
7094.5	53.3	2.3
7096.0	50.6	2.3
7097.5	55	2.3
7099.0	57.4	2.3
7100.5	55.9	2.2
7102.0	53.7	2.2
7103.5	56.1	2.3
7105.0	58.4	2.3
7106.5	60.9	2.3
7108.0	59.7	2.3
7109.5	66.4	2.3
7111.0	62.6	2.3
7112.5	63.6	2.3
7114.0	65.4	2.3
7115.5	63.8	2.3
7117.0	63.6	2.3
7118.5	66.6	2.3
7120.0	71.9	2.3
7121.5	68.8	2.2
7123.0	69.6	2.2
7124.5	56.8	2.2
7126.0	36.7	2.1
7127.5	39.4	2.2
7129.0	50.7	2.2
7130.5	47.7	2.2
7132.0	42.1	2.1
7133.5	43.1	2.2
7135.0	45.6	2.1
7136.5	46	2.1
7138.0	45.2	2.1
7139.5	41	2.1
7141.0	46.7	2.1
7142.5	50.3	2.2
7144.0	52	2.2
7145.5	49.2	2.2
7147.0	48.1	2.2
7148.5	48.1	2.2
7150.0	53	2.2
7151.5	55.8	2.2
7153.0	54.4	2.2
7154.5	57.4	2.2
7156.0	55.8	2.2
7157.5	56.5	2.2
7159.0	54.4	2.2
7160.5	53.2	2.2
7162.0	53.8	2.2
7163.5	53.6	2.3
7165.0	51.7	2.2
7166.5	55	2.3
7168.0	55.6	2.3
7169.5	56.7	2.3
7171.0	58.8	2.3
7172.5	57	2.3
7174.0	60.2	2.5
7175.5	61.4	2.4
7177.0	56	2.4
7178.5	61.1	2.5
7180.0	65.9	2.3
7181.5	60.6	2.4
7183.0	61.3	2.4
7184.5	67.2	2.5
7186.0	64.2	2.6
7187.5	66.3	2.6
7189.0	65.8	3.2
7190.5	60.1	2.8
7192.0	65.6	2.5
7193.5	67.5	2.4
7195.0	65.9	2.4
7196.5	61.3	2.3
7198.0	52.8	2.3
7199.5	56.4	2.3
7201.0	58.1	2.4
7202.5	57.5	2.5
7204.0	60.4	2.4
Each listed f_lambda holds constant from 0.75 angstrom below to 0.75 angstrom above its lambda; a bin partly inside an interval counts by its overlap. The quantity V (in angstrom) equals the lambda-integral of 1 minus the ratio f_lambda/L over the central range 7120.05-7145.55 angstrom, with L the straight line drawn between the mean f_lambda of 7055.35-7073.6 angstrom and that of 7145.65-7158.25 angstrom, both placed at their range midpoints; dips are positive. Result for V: 3.0 angstrom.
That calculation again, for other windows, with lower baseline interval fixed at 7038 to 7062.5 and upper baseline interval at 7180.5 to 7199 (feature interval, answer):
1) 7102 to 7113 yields 1.8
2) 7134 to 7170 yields 8.4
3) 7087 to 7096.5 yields 2.9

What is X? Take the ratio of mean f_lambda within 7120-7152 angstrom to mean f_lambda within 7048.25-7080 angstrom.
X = 0.71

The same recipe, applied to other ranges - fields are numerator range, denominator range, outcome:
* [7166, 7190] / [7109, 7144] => 1.12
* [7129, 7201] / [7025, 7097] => 0.77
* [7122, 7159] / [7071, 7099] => 0.80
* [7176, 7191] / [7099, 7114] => 1.05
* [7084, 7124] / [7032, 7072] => 0.79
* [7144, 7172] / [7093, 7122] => 0.89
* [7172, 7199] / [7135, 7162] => 1.22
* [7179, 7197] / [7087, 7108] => 1.18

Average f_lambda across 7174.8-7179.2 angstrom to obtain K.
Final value 59.5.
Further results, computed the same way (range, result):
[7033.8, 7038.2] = 82.1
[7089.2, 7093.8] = 53.2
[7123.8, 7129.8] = 45.8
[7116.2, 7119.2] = 65.1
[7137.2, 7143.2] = 45.8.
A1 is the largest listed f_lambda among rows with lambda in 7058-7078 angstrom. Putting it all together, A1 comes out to 71.3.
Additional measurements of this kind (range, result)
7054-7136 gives 74.9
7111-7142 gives 71.9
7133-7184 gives 65.9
